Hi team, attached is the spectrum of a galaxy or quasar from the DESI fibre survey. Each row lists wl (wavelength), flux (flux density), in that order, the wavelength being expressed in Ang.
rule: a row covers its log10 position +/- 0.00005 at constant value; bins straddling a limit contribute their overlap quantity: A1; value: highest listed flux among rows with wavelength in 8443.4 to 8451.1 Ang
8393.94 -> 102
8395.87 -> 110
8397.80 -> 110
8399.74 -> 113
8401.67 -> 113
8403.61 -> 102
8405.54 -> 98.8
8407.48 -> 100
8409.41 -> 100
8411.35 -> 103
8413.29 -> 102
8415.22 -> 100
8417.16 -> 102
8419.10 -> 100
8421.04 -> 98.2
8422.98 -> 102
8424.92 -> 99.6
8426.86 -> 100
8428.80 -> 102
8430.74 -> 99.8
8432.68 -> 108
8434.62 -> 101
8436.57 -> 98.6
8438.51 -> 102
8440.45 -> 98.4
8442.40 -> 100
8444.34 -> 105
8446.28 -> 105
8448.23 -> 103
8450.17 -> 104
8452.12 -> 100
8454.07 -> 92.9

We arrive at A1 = 105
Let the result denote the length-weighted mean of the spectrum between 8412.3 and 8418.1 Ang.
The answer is 101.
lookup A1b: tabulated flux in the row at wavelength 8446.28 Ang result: 105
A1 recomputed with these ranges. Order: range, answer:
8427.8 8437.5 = 108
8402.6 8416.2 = 103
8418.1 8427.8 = 102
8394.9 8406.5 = 113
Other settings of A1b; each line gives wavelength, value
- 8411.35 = 103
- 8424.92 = 99.6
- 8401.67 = 113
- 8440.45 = 98.4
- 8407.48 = 100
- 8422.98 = 102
